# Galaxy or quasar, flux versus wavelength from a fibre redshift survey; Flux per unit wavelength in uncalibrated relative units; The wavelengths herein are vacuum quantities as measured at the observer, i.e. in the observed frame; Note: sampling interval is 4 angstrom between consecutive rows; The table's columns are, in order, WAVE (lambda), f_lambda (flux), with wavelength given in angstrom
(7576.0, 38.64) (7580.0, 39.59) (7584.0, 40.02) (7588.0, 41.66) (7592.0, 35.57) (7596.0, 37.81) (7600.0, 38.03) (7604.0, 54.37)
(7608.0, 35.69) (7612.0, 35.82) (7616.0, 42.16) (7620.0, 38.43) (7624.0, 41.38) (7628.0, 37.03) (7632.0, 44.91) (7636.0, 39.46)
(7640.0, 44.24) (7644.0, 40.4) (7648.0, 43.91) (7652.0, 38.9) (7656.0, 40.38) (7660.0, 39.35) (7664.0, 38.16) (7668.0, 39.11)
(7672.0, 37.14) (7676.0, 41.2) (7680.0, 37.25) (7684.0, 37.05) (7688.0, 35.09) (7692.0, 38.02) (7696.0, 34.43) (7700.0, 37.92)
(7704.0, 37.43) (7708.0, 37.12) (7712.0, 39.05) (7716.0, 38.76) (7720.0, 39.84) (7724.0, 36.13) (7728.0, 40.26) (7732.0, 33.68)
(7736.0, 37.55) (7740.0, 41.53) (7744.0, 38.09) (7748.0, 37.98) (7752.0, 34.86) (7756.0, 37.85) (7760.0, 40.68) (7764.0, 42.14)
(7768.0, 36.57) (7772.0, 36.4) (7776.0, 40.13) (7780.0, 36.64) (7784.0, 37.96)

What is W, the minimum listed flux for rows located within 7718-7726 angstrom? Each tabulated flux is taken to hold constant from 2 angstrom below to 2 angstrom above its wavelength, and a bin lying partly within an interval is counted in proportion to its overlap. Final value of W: 36.13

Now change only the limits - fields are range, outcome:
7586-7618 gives 35.57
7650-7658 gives 38.9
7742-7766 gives 34.86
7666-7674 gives 37.14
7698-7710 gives 37.12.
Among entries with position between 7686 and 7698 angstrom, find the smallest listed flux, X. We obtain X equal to 34.43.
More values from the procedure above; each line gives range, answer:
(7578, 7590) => 39.59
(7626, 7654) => 37.03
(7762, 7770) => 36.57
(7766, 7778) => 36.4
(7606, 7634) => 35.69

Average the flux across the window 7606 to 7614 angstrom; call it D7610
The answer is 35.8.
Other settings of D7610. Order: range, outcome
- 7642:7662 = 40.6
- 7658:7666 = 38.8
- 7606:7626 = 38.7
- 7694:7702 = 36.2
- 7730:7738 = 35.6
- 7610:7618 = 39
